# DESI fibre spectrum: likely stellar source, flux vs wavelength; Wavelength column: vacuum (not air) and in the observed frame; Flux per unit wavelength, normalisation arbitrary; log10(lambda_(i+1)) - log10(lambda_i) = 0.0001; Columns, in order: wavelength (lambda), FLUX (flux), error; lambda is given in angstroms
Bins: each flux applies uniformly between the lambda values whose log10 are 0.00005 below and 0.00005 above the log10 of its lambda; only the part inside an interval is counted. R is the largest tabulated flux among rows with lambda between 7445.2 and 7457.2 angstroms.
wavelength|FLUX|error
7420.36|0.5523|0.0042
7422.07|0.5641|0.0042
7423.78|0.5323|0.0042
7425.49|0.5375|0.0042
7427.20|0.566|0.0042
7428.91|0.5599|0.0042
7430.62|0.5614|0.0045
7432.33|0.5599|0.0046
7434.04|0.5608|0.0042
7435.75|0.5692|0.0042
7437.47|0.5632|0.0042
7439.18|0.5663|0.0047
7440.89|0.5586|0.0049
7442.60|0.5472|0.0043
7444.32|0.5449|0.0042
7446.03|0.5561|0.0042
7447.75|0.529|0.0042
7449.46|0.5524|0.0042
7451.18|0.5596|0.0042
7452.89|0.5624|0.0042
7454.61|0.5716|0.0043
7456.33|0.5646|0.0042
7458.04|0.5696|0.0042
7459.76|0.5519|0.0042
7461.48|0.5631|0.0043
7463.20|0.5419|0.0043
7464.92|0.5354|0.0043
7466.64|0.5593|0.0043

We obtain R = 0.5716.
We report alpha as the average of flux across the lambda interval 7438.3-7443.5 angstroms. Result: 0.558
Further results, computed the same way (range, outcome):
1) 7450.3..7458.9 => 0.566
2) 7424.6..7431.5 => 0.556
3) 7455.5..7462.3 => 0.562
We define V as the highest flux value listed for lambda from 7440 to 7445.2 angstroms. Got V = 0.5586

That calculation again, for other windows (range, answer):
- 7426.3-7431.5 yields 0.566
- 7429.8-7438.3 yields 0.5692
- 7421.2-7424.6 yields 0.5641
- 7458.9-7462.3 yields 0.5631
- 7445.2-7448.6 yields 0.5561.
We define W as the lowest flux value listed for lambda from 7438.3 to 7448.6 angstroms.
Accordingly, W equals 0.529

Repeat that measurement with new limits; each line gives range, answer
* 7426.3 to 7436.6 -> 0.5599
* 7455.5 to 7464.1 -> 0.5419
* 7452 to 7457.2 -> 0.5624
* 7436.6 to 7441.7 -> 0.5586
